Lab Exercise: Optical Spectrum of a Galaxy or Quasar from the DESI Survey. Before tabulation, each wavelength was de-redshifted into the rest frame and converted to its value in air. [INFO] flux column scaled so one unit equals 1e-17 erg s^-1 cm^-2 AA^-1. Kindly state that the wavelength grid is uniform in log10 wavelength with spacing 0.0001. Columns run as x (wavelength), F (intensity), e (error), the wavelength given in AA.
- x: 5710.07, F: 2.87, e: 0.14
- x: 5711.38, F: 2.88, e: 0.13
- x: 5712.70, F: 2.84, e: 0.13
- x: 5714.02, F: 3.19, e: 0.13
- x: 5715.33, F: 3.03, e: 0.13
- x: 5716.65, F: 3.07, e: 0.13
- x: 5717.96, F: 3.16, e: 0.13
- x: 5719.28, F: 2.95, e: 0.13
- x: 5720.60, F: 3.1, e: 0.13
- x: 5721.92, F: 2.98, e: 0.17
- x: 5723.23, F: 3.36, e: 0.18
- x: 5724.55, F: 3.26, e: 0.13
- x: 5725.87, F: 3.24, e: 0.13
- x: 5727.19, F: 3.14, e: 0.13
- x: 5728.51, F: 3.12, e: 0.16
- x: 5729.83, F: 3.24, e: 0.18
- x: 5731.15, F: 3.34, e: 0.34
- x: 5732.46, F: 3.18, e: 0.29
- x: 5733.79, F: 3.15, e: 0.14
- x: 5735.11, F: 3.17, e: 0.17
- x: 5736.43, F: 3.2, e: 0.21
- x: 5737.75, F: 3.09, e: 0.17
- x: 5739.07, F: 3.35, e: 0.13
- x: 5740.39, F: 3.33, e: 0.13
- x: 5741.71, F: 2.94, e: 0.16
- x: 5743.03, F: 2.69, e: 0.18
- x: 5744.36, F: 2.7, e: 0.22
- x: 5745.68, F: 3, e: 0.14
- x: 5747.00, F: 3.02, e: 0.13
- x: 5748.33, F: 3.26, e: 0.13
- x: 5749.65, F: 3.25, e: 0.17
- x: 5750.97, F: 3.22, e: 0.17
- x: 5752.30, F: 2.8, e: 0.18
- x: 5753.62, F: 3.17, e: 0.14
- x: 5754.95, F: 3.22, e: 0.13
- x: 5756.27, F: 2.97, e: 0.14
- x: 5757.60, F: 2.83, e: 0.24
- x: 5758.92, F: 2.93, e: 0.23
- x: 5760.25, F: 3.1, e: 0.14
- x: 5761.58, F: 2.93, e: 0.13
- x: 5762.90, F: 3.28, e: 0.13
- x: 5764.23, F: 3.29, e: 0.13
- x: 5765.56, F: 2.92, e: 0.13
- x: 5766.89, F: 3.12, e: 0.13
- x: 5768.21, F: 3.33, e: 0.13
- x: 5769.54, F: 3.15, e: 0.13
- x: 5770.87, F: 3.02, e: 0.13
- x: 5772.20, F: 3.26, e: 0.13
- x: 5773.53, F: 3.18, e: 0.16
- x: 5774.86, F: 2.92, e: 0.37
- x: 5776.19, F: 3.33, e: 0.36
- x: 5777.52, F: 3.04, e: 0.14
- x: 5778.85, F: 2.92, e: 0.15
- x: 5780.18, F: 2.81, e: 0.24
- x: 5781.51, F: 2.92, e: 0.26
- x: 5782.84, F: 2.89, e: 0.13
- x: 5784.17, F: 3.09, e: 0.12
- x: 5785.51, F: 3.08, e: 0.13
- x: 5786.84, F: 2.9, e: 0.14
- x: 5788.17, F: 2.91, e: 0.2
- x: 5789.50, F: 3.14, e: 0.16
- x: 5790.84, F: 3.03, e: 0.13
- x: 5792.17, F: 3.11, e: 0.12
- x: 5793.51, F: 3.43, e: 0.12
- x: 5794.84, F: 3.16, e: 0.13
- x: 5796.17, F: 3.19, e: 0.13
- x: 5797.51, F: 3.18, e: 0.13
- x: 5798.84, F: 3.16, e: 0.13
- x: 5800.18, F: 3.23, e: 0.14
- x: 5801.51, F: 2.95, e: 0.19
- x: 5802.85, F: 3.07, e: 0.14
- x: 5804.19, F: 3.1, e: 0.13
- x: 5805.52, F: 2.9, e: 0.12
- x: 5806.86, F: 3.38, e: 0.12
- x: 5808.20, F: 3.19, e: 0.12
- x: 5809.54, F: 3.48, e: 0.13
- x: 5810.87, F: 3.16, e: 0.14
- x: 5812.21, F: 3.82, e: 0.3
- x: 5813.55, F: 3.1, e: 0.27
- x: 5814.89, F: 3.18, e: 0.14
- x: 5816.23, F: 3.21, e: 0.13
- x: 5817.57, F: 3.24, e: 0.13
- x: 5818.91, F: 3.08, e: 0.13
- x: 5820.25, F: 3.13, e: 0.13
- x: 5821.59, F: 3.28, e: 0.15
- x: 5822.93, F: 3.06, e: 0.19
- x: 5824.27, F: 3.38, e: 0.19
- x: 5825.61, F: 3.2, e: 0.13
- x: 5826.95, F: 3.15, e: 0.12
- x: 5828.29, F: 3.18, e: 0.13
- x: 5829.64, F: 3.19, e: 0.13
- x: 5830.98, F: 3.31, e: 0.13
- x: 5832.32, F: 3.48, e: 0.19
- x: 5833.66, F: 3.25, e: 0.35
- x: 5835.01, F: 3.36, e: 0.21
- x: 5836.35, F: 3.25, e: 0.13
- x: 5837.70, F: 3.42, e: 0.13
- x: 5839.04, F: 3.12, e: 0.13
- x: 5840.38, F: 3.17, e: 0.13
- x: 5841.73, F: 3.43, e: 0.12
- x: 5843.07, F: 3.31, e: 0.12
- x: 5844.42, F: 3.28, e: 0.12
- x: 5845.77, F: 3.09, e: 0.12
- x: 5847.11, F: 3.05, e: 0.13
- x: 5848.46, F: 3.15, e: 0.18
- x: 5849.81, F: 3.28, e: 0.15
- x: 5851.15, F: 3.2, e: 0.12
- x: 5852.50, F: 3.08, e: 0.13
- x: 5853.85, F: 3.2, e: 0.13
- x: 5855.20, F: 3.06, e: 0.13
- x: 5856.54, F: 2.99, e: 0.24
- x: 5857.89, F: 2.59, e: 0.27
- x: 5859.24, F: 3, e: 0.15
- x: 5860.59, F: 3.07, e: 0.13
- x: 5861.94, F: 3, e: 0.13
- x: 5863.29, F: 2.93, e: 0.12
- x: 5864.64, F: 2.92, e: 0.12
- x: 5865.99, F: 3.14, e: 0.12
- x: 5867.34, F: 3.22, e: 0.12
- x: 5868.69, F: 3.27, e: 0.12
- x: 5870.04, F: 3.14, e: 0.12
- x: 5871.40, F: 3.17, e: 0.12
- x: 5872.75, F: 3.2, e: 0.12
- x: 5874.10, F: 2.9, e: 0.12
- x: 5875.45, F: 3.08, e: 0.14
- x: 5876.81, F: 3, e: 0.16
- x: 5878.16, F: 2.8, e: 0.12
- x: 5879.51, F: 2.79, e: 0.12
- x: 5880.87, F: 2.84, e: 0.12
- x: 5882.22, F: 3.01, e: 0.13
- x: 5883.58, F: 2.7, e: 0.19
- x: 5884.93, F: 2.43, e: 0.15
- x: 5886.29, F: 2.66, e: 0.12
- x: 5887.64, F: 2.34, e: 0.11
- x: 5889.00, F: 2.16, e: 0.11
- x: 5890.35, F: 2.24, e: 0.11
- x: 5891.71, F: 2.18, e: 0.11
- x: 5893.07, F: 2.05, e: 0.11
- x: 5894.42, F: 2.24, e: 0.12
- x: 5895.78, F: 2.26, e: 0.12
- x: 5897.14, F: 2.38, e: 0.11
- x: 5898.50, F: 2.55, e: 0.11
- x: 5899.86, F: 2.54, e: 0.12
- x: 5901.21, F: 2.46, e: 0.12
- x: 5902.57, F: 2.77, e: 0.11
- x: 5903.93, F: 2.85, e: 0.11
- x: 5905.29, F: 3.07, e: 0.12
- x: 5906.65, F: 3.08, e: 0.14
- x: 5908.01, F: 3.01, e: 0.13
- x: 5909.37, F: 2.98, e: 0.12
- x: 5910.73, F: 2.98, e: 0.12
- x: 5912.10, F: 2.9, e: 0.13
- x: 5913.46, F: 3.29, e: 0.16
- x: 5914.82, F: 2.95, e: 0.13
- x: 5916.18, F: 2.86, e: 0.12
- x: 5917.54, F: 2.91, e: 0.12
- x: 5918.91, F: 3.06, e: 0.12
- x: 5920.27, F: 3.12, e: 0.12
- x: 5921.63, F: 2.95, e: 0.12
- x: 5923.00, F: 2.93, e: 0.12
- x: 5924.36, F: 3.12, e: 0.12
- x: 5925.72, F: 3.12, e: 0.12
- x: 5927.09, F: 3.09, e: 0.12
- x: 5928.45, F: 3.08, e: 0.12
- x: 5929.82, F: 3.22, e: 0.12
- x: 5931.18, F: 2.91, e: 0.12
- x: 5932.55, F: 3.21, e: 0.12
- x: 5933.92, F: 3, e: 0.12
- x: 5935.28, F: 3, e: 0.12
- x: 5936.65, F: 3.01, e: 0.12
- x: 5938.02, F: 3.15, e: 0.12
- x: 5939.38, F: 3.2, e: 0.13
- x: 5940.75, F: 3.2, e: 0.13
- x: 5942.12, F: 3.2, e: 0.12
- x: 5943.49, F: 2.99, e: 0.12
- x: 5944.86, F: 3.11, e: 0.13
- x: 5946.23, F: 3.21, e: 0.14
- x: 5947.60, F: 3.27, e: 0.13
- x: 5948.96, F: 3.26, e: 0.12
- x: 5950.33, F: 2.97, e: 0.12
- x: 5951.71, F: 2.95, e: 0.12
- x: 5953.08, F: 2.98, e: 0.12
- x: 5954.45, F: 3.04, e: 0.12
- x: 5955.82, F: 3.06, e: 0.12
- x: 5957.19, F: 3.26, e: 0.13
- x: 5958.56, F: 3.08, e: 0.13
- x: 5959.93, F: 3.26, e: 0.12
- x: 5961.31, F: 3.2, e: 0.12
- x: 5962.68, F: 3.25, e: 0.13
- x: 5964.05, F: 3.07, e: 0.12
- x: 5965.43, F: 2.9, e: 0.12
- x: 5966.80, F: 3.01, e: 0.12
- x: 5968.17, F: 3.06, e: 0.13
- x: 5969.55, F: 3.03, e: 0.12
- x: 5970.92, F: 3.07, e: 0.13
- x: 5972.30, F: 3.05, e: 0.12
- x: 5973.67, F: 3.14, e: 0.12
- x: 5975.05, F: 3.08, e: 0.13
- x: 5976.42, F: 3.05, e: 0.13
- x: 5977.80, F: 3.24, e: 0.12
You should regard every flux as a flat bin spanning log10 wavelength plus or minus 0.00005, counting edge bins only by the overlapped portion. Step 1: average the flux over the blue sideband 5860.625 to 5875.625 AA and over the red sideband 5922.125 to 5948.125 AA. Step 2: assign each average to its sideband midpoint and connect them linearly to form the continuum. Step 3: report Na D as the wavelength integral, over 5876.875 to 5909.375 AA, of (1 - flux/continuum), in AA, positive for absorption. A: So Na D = 5.2 AA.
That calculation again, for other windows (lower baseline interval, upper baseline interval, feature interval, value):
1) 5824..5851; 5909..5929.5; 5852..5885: 1.8 AA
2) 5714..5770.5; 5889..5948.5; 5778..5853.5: -3.9 AA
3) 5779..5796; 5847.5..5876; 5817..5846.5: -1.8 AA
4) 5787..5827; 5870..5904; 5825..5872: -4.3 AA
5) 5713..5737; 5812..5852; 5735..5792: 2.2 AA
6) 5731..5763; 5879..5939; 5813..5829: -1.2 AA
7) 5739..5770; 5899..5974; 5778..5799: 0.1 AA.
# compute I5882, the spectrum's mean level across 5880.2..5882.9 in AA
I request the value 2.93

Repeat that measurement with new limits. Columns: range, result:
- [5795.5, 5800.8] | 3.19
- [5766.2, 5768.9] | 3.23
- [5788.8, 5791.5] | 3.08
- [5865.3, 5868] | 3.18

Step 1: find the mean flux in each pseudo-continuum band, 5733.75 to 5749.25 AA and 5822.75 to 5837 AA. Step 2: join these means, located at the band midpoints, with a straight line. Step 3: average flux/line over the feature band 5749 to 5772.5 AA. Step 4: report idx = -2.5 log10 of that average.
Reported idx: 0.007 mag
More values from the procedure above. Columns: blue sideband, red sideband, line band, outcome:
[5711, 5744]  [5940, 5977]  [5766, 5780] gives 0.000 mag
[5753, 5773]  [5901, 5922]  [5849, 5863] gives -0.011 mag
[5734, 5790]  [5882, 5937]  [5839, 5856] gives -0.100 mag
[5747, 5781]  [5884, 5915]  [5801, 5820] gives -0.098 mag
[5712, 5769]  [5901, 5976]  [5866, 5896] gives 0.129 mag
